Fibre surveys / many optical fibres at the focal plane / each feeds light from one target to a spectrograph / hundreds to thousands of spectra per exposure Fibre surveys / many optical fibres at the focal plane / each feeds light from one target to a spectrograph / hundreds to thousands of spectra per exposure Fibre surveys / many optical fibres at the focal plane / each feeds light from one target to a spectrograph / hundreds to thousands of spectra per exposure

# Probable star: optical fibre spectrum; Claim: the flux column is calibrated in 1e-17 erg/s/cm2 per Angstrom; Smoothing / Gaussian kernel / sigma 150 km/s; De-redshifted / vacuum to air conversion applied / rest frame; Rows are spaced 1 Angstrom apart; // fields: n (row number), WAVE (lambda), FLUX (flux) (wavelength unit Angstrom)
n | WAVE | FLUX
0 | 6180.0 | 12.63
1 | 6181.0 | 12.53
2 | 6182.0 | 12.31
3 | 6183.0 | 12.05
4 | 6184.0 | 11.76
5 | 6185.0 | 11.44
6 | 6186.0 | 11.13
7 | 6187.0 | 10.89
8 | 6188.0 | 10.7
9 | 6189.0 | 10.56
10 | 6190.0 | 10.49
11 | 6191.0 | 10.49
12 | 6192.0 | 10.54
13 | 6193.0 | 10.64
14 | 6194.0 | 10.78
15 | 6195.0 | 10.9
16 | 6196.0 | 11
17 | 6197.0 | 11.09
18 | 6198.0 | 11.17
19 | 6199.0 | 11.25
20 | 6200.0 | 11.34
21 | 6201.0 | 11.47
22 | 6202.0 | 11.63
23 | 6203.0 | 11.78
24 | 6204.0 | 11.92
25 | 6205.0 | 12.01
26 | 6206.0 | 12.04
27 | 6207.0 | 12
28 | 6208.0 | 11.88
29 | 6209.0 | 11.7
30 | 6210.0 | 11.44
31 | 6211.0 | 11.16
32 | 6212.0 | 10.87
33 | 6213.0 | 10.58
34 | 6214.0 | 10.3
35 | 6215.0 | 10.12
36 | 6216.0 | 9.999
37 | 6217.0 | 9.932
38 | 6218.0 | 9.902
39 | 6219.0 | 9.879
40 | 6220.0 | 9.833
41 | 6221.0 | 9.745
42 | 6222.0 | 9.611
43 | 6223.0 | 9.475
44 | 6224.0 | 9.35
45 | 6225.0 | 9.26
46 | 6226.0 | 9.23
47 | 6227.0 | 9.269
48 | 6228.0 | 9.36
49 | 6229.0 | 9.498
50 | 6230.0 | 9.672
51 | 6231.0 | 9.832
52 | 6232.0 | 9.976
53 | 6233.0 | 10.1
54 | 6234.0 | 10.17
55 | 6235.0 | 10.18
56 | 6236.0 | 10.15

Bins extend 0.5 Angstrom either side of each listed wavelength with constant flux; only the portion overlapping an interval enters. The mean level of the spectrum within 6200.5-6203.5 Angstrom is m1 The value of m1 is 11.6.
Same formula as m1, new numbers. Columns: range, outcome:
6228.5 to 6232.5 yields 9.74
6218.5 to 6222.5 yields 9.77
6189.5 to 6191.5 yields 10.5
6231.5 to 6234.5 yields 10.1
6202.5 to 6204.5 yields 11.8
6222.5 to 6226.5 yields 9.33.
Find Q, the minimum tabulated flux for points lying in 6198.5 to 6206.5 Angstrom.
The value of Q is 11.25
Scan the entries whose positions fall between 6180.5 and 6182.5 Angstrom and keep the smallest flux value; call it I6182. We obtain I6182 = 12.31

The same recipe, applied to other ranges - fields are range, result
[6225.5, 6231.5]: 9.23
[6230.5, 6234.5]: 9.832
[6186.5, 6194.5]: 10.49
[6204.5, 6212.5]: 10.87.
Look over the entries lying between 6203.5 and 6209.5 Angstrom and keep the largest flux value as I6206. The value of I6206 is 12.04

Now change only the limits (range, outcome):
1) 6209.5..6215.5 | 11.44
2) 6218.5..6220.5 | 9.879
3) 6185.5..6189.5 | 11.13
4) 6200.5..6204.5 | 11.92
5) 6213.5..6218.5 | 10.3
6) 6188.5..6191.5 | 10.56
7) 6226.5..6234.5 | 10.17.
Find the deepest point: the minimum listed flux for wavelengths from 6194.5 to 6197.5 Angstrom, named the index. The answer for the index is 10.9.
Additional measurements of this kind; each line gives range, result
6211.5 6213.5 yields 10.58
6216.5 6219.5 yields 9.879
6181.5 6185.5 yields 11.44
